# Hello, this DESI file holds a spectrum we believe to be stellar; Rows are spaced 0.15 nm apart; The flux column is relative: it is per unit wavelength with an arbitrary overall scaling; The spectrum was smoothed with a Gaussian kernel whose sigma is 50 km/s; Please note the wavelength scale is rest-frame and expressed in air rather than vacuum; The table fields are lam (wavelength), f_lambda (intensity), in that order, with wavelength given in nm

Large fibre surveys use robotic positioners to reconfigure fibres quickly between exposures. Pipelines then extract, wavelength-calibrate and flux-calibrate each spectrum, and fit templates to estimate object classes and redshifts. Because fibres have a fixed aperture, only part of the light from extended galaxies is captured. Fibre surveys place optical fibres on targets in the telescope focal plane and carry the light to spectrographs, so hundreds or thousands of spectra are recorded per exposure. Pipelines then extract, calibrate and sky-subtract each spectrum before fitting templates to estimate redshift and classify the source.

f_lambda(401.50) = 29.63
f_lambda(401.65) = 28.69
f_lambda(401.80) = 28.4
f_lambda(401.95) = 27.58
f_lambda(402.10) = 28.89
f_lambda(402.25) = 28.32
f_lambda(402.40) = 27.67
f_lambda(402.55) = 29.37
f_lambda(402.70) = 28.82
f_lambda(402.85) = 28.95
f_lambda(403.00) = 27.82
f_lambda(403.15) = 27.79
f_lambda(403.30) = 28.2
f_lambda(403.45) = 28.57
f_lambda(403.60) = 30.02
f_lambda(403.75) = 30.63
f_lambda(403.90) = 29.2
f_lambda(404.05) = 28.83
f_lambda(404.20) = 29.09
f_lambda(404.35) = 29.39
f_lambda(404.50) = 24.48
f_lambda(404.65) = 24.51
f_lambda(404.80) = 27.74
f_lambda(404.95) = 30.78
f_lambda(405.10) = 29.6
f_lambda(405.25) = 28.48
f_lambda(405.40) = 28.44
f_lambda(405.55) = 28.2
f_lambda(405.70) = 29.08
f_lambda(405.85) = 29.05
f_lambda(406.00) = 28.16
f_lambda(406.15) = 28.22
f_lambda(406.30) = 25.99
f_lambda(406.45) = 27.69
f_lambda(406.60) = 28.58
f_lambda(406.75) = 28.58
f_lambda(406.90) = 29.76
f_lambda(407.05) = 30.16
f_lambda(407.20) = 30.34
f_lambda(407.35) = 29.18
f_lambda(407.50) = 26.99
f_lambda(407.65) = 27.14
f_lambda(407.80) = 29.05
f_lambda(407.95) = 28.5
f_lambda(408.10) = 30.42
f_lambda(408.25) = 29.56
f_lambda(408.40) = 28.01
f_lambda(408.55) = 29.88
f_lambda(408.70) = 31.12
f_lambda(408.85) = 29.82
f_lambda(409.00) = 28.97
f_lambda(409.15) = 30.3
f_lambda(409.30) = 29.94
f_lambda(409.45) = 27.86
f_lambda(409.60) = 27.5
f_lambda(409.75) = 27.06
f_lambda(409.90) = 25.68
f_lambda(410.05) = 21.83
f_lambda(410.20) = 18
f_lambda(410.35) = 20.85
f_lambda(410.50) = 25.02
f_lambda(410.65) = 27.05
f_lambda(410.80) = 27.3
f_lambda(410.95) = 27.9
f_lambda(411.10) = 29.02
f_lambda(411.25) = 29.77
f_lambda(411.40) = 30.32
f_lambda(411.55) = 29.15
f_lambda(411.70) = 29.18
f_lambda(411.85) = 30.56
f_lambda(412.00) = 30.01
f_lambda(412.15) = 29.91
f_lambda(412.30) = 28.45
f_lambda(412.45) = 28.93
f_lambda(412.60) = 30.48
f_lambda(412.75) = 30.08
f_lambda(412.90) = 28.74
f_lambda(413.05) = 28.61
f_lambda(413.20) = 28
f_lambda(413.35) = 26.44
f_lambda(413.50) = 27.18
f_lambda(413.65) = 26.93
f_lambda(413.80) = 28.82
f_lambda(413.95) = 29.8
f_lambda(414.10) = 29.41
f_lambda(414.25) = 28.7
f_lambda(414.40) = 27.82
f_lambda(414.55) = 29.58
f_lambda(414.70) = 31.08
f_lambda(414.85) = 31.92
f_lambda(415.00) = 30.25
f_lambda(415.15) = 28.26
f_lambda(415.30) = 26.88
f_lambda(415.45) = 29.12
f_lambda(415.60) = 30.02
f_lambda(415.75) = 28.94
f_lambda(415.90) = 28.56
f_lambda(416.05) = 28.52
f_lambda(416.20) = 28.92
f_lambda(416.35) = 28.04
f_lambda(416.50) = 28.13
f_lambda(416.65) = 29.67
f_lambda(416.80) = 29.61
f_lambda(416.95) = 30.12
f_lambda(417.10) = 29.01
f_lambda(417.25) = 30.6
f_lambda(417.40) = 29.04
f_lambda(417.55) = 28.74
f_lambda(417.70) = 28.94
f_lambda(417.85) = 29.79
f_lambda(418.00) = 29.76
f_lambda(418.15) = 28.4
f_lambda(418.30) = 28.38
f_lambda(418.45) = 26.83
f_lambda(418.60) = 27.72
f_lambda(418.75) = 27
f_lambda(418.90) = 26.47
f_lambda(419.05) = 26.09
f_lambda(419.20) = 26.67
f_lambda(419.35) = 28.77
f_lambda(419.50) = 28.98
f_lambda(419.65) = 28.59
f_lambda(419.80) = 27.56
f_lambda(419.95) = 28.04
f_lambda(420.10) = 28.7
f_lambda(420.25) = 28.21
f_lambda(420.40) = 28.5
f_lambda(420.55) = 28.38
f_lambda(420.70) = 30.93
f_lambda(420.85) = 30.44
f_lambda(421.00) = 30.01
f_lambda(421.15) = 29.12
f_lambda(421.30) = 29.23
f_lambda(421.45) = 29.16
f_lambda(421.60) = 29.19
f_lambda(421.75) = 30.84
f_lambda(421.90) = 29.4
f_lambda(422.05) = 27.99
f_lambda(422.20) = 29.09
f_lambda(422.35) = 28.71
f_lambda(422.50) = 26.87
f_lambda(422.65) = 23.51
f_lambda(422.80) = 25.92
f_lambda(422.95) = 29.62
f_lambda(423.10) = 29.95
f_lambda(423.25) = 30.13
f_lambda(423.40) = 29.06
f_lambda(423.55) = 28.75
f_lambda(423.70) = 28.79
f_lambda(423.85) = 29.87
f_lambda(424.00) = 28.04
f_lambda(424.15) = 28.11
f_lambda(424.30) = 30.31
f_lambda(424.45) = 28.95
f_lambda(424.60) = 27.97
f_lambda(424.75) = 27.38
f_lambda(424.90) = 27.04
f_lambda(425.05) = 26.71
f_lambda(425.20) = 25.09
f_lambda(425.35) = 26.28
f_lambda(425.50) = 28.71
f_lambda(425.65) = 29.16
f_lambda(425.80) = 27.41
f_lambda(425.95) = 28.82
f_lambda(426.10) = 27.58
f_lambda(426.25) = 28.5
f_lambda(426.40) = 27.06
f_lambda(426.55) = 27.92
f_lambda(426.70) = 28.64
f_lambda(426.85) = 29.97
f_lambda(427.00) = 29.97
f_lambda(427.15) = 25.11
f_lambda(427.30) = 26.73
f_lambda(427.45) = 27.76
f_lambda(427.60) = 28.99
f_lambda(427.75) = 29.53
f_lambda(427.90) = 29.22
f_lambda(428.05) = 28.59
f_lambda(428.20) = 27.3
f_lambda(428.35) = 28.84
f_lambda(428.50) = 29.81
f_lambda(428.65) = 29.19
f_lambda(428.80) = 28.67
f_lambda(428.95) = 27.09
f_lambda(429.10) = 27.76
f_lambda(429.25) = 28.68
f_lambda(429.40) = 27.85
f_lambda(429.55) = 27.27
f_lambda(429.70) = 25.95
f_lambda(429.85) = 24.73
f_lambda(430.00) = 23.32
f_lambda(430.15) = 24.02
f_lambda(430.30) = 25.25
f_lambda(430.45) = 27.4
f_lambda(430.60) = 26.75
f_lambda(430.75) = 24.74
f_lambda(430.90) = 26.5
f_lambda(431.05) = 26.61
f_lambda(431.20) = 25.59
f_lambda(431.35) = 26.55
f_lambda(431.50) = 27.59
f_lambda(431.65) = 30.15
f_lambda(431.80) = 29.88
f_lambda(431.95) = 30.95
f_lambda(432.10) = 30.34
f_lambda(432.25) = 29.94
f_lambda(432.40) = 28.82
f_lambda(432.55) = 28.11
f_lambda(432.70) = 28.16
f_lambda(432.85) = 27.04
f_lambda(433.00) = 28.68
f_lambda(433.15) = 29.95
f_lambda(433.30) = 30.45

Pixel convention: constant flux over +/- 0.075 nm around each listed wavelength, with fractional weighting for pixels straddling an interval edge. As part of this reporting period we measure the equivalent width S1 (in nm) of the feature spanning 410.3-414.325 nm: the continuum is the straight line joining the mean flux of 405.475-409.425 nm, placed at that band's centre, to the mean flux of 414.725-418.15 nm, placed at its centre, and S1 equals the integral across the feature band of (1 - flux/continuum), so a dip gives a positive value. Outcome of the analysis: 0.09 nm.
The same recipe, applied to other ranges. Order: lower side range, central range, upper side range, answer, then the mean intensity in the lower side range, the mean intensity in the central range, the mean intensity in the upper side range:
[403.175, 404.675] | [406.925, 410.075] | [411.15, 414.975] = 0.02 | 28.4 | 28.7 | 29.2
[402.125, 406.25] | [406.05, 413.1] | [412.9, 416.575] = 0.09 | 28.5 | 28.2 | 28.7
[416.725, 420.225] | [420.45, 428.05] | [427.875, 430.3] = -0.17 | 28.4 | 28.4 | 27.3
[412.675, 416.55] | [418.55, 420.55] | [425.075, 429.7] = 0.05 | 28.8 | 27.8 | 28.1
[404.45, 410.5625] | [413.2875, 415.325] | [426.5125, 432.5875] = -0.08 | 27.8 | 28.9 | 27.8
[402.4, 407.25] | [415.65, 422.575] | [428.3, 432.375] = -0.19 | 28.6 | 28.7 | 27.5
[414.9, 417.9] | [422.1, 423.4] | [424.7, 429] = 0.02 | 29.1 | 28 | 28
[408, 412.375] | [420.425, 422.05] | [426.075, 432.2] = -0.10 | 27.9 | 29.6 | 27.7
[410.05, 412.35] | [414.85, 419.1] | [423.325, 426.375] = -0.16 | 27.3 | 28.7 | 28.1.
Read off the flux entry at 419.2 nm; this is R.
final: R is 26.67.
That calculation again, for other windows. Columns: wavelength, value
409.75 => 27.06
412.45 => 28.93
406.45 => 27.69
